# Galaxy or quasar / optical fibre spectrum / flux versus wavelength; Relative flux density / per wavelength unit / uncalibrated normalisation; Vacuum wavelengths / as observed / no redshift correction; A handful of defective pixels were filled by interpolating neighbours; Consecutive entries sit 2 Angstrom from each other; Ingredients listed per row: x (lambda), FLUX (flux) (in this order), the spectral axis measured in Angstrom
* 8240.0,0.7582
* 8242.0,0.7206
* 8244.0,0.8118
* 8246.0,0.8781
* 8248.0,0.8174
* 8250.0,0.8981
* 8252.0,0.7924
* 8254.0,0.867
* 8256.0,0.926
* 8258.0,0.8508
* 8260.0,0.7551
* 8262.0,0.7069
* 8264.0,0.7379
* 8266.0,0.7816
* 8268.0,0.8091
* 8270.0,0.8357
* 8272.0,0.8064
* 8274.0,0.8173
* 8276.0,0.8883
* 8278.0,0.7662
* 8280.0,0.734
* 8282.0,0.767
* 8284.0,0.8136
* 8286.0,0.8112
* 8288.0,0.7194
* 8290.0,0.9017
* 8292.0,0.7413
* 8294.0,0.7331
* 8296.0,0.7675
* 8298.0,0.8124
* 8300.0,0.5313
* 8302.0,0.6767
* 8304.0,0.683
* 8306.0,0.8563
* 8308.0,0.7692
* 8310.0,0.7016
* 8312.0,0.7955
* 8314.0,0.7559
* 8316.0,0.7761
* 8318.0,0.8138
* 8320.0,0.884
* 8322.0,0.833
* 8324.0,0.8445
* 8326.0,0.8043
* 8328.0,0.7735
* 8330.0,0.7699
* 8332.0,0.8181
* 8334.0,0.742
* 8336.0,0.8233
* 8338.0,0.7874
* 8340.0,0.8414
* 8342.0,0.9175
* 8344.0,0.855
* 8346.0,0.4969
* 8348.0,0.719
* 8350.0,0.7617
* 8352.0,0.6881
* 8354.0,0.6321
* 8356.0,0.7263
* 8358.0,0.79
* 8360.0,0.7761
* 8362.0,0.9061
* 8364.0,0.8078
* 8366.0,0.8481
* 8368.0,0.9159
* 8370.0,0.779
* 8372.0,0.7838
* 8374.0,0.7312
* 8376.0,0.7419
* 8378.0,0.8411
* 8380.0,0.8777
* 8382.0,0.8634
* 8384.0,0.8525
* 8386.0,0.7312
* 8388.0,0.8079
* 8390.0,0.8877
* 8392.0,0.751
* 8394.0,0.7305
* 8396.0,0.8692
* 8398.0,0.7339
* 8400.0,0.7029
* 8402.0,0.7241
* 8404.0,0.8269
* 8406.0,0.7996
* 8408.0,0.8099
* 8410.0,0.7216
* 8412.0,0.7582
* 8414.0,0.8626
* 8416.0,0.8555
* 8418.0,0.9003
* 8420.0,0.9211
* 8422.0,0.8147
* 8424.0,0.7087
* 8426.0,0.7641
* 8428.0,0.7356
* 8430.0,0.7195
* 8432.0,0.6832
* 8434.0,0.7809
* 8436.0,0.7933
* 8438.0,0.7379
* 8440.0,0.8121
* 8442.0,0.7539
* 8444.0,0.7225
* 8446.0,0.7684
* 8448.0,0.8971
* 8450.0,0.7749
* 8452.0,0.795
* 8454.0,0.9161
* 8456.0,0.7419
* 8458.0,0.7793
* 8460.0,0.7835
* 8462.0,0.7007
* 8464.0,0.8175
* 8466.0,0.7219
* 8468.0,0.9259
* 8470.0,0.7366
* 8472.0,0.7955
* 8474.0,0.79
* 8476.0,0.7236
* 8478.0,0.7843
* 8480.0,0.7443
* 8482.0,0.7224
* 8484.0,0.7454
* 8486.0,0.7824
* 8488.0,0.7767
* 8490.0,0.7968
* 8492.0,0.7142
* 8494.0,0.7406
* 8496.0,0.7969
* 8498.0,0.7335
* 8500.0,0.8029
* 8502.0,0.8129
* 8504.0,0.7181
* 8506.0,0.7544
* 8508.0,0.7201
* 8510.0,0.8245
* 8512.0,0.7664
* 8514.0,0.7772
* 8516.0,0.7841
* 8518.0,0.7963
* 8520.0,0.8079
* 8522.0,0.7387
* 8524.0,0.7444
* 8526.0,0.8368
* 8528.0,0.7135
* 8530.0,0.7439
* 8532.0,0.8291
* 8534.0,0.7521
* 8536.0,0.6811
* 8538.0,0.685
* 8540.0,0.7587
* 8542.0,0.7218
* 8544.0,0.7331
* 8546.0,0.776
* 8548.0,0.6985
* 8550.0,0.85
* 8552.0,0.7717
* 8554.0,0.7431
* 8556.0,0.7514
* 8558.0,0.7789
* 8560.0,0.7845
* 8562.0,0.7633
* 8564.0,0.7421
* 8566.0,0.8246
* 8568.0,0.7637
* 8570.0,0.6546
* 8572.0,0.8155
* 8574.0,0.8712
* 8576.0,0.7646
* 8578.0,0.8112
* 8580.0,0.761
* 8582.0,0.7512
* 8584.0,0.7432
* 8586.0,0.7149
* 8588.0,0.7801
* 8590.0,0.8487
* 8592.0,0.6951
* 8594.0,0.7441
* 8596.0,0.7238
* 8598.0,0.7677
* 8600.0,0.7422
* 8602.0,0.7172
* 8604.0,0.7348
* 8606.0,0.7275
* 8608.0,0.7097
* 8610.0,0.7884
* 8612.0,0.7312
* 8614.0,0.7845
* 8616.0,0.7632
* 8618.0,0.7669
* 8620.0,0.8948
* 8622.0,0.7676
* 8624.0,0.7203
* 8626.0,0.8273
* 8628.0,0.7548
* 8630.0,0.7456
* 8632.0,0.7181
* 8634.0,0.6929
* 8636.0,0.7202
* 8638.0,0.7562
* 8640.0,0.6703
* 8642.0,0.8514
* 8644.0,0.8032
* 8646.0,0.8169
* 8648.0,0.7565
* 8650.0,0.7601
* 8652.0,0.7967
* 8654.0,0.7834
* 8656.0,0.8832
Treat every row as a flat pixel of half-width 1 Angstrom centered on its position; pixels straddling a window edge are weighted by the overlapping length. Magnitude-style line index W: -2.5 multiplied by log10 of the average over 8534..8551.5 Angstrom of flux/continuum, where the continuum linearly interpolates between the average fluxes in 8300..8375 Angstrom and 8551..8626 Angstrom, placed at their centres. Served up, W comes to 0.04 mag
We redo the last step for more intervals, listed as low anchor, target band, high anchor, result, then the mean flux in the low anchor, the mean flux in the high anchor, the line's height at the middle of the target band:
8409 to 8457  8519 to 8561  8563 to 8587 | 0.02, 0.789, 0.768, 0.773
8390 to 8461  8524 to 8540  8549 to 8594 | 0.04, 0.786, 0.771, 0.775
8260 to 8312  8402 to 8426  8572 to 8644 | -0.06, 0.767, 0.76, 0.764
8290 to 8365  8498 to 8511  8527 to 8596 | -0.01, 0.77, 0.759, 0.762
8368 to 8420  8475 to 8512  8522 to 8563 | 0.01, 0.802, 0.755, 0.771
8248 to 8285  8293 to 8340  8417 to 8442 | 0.04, 0.809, 0.78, 0.8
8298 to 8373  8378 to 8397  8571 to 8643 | -0.06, 0.776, 0.76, 0.773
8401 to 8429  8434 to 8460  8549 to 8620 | 0.00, 0.8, 0.764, 0.793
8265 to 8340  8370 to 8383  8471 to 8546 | -0.04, 0.783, 0.761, 0.775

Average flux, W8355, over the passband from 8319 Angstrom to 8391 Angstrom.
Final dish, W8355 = 0.796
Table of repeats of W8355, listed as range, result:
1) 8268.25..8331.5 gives 0.781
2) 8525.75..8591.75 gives 0.763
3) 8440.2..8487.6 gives 0.78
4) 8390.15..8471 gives 0.785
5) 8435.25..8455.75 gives 0.795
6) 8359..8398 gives 0.814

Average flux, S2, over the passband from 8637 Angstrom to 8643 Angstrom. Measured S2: 0.759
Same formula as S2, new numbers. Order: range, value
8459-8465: 0.767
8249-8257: 0.871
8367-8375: 0.802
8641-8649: 0.807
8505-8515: 0.769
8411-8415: 0.81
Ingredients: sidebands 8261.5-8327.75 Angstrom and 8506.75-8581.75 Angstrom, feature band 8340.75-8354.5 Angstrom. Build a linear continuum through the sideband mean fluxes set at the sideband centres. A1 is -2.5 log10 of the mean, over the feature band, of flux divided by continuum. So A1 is 0.07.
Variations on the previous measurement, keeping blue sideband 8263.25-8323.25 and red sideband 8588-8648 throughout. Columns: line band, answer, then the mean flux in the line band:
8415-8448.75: -0.02 mag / 0.786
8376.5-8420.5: -0.05 mag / 0.808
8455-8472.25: -0.01 mag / 0.777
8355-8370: -0.06 mag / 0.821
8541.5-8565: 0.00 mag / 0.76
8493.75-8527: -0.01 mag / 0.775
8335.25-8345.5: -0.07 mag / 0.828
